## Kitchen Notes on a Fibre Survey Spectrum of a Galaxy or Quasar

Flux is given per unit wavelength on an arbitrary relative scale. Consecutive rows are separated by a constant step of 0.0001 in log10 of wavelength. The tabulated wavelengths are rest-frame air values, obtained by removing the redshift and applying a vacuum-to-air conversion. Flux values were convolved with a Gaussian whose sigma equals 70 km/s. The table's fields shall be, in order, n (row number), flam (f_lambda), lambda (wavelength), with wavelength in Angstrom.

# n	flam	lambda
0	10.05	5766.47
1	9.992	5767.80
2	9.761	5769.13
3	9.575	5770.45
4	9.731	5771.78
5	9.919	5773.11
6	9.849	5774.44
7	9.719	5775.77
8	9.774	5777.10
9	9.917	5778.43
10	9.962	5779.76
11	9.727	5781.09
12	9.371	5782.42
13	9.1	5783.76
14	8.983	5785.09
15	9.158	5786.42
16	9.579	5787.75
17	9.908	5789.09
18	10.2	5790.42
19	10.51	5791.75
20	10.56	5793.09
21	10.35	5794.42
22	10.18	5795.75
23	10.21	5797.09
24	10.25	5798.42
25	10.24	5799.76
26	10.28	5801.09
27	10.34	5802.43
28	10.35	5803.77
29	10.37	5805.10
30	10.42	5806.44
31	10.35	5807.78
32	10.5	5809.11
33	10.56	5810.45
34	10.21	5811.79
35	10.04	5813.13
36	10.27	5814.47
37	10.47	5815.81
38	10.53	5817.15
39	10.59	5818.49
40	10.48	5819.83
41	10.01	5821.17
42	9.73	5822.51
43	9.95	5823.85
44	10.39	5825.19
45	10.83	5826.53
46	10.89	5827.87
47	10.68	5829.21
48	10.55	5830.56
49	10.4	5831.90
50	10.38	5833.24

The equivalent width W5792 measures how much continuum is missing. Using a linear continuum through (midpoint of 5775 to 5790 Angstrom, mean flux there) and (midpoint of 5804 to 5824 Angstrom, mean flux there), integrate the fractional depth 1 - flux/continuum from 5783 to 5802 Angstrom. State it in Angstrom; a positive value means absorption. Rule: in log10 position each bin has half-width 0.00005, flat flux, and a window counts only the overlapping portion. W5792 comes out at -0.3 Angstrom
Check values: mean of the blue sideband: 9.57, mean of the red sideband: 10.3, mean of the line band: 9.97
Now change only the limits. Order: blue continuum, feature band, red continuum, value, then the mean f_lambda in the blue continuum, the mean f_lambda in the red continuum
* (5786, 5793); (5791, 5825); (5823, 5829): -0.3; 9.95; 10.5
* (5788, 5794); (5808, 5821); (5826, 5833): 0.1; 10.2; 10.7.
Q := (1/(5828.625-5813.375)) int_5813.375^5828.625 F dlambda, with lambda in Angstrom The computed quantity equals 10.4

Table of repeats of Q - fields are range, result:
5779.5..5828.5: 10.2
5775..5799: 9.86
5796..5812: 10.3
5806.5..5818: 10.4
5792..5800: 10.3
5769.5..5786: 9.63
